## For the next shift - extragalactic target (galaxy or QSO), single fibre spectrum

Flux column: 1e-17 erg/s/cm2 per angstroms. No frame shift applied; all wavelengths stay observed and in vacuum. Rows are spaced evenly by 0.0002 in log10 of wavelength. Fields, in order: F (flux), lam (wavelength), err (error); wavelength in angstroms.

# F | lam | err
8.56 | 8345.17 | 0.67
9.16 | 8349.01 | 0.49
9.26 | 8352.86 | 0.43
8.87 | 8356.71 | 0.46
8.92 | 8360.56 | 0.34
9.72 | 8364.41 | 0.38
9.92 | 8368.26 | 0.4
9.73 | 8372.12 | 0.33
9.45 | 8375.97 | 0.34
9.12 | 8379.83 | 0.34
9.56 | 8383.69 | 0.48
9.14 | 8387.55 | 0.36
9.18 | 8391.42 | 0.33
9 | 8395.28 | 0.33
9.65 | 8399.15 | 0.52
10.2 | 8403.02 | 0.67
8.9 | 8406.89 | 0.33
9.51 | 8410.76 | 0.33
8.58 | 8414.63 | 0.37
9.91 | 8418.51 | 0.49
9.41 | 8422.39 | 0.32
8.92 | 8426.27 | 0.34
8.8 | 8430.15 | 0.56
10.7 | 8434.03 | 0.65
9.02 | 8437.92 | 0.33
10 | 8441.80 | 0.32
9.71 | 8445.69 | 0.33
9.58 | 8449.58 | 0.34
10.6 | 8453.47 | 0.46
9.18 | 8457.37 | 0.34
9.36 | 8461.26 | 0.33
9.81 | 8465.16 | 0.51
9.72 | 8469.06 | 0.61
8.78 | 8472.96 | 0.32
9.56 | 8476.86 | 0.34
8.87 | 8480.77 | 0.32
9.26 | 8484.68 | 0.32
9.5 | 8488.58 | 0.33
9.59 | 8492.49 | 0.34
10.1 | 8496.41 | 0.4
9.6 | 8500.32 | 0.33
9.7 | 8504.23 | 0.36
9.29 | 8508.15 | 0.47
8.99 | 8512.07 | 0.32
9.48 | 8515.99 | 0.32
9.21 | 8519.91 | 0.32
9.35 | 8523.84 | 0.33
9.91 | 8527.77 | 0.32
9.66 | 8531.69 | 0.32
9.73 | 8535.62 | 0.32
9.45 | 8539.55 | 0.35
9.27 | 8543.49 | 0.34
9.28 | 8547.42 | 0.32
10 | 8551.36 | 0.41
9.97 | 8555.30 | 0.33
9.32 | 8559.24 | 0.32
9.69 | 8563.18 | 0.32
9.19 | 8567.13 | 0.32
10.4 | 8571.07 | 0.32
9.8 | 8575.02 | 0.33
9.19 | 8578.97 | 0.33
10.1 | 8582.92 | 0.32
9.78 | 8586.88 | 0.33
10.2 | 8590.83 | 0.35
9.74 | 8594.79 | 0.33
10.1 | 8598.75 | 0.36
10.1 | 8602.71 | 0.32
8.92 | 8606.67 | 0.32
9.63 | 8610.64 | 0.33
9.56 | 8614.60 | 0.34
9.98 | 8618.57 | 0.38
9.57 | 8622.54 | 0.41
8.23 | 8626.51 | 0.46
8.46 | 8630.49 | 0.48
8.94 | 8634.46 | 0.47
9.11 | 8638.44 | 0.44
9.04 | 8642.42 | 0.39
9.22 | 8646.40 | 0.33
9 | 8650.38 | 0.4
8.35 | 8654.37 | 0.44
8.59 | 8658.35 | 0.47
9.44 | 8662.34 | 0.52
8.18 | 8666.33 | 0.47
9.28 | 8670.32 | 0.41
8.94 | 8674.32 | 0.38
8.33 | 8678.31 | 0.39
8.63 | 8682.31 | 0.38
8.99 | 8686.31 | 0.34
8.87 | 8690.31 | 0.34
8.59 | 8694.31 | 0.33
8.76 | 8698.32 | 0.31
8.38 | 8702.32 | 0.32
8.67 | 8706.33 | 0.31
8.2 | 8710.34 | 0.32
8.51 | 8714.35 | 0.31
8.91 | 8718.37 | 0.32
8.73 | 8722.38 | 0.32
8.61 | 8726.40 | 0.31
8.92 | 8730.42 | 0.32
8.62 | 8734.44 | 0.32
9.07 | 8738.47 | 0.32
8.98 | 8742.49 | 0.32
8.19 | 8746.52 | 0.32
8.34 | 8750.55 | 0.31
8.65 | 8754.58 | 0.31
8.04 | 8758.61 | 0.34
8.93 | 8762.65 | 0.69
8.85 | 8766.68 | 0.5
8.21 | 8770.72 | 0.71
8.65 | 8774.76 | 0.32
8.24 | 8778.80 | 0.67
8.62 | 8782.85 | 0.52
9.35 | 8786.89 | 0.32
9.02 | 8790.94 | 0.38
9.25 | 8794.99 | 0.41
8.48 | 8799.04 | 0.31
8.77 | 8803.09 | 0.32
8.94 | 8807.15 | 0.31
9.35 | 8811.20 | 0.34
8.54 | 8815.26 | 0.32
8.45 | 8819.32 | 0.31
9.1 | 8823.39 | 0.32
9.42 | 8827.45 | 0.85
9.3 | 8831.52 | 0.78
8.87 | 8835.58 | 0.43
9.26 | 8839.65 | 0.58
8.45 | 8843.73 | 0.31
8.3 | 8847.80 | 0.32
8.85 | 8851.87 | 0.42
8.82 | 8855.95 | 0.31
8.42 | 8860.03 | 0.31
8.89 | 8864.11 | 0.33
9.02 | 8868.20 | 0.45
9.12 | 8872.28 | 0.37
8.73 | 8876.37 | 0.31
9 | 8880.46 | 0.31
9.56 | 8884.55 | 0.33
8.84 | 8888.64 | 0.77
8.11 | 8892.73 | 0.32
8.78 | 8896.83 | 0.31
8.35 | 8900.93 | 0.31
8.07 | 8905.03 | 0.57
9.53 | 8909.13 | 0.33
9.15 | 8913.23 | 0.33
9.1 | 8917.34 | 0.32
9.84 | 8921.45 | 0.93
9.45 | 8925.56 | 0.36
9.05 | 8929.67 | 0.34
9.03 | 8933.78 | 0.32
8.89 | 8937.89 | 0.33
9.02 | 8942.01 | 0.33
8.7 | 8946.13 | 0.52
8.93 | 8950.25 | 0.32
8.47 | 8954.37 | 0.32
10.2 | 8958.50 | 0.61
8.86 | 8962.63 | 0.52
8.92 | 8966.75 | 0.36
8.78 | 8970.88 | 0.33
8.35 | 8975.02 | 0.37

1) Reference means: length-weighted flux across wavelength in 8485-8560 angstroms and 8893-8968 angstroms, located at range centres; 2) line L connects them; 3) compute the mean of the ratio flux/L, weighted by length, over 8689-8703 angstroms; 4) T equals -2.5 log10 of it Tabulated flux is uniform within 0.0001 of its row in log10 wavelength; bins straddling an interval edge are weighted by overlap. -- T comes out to 0.08 mag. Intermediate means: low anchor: 9.55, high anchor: 9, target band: 8.67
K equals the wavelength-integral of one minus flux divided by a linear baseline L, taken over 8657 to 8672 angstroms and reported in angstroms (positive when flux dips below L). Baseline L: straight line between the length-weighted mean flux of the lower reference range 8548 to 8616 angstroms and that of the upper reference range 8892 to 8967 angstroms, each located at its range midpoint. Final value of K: 1.1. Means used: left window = 9.74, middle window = 8.88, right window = 8.99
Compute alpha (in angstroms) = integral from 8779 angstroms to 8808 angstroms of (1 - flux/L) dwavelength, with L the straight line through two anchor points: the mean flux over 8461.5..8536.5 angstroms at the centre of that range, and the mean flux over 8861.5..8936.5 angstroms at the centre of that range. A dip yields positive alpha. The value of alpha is 0.7 angstroms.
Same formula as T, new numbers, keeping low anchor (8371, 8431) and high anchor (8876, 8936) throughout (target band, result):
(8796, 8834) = 0.01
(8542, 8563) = -0.04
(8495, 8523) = -0.03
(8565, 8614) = -0.06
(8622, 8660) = 0.04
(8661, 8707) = 0.05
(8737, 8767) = 0.06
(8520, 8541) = -0.04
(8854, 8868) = 0.03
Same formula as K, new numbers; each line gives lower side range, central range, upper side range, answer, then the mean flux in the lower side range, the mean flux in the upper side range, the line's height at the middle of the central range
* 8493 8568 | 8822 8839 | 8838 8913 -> -0.6 angstroms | 9.54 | 8.79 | 8.89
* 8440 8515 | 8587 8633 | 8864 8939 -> -0.7 angstroms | 9.53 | 8.98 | 9.36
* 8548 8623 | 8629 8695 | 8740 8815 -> 3.6 angstroms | 9.74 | 8.71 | 9.33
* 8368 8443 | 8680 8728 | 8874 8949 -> 2.6 angstroms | 9.42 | 8.96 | 9.15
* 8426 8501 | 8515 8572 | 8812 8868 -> -1.1 angstroms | 9.55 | 8.84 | 9.4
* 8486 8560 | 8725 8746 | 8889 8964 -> 1.0 angstroms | 9.55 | 8.97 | 9.25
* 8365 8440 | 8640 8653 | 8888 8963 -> 0.2 angstroms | 9.41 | 8.97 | 9.21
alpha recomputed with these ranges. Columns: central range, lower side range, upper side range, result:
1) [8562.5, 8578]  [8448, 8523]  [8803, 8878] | -0.7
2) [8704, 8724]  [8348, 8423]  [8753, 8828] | 0.6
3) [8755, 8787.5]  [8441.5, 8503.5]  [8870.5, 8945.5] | 2.1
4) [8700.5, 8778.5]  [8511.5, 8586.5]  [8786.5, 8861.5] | 4.3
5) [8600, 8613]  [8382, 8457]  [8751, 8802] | -0.7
